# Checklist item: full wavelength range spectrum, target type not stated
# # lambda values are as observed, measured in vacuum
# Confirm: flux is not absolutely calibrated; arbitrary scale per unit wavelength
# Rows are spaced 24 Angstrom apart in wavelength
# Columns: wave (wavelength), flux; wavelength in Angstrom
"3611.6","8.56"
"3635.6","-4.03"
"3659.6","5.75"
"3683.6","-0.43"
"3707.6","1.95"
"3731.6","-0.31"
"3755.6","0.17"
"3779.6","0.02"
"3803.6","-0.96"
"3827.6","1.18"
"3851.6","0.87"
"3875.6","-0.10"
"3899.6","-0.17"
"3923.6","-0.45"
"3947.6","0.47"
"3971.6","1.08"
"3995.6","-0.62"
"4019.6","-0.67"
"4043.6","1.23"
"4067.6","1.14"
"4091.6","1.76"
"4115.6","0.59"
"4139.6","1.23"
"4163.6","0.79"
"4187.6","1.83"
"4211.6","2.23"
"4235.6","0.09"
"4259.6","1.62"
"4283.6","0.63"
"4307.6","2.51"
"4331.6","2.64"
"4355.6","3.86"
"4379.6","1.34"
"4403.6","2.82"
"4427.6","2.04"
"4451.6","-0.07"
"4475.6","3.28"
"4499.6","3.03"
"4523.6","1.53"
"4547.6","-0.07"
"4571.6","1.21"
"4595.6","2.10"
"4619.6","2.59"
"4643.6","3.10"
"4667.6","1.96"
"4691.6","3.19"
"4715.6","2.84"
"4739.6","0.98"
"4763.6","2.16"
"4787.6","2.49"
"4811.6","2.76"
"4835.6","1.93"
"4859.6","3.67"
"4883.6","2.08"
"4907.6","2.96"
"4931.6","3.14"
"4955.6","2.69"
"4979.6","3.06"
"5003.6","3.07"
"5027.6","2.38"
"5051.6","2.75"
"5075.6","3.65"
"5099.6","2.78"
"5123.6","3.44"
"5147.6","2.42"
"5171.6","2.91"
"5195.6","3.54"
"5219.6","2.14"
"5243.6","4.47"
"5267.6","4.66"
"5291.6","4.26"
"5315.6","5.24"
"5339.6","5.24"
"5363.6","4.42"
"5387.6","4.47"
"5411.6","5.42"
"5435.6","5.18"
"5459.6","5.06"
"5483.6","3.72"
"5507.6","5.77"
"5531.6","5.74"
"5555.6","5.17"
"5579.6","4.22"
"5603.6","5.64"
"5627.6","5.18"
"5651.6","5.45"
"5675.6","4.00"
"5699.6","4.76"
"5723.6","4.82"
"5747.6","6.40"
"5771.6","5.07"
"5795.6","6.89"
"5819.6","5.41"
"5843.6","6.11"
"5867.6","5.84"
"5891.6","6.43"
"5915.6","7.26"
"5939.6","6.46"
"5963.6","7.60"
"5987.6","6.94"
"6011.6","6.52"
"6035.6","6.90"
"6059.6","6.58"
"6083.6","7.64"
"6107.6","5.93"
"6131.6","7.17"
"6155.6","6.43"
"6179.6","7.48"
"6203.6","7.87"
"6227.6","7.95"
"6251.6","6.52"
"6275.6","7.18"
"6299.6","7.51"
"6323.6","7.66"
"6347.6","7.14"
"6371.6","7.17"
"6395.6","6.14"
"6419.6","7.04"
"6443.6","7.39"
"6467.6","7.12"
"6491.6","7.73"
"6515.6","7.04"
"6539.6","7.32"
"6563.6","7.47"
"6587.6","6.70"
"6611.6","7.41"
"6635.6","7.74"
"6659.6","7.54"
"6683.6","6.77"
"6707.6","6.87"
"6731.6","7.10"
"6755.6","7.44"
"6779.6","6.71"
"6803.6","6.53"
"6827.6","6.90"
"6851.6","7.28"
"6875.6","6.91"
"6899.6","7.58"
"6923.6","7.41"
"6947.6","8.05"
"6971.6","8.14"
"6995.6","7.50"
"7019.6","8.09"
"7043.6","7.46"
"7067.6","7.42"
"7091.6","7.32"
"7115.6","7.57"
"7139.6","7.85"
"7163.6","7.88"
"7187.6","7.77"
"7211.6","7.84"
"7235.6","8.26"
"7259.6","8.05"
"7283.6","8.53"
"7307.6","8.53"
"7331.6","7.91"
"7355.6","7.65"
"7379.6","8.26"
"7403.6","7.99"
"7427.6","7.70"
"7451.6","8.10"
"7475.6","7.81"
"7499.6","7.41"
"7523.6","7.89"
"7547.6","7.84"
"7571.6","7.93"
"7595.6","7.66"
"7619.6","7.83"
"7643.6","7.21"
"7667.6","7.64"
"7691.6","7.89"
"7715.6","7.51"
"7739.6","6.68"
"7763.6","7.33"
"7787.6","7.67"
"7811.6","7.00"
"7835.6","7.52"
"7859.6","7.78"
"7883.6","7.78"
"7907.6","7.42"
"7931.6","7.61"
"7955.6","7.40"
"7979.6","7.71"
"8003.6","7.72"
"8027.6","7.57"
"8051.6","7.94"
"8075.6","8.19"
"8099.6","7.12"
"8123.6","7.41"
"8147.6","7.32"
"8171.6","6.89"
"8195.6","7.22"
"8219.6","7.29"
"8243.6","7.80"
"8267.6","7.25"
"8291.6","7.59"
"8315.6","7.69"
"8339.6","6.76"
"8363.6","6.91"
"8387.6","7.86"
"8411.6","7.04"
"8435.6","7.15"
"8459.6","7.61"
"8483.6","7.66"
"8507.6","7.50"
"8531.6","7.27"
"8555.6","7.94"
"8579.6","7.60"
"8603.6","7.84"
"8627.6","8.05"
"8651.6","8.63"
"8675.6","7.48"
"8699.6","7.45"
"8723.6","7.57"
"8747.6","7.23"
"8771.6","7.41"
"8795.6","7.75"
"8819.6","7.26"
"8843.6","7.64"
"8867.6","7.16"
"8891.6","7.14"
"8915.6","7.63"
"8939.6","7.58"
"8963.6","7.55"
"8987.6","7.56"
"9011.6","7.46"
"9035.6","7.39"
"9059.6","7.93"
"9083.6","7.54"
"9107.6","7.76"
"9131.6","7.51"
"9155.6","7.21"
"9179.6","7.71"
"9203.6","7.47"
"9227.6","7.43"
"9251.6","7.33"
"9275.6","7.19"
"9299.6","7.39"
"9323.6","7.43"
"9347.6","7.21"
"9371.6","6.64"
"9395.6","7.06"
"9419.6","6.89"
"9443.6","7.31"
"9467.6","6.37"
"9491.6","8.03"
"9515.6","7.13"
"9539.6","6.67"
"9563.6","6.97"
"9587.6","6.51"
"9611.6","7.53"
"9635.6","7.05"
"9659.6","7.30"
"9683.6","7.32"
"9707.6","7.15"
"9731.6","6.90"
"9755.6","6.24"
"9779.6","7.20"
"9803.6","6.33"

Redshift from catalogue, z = 0.314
